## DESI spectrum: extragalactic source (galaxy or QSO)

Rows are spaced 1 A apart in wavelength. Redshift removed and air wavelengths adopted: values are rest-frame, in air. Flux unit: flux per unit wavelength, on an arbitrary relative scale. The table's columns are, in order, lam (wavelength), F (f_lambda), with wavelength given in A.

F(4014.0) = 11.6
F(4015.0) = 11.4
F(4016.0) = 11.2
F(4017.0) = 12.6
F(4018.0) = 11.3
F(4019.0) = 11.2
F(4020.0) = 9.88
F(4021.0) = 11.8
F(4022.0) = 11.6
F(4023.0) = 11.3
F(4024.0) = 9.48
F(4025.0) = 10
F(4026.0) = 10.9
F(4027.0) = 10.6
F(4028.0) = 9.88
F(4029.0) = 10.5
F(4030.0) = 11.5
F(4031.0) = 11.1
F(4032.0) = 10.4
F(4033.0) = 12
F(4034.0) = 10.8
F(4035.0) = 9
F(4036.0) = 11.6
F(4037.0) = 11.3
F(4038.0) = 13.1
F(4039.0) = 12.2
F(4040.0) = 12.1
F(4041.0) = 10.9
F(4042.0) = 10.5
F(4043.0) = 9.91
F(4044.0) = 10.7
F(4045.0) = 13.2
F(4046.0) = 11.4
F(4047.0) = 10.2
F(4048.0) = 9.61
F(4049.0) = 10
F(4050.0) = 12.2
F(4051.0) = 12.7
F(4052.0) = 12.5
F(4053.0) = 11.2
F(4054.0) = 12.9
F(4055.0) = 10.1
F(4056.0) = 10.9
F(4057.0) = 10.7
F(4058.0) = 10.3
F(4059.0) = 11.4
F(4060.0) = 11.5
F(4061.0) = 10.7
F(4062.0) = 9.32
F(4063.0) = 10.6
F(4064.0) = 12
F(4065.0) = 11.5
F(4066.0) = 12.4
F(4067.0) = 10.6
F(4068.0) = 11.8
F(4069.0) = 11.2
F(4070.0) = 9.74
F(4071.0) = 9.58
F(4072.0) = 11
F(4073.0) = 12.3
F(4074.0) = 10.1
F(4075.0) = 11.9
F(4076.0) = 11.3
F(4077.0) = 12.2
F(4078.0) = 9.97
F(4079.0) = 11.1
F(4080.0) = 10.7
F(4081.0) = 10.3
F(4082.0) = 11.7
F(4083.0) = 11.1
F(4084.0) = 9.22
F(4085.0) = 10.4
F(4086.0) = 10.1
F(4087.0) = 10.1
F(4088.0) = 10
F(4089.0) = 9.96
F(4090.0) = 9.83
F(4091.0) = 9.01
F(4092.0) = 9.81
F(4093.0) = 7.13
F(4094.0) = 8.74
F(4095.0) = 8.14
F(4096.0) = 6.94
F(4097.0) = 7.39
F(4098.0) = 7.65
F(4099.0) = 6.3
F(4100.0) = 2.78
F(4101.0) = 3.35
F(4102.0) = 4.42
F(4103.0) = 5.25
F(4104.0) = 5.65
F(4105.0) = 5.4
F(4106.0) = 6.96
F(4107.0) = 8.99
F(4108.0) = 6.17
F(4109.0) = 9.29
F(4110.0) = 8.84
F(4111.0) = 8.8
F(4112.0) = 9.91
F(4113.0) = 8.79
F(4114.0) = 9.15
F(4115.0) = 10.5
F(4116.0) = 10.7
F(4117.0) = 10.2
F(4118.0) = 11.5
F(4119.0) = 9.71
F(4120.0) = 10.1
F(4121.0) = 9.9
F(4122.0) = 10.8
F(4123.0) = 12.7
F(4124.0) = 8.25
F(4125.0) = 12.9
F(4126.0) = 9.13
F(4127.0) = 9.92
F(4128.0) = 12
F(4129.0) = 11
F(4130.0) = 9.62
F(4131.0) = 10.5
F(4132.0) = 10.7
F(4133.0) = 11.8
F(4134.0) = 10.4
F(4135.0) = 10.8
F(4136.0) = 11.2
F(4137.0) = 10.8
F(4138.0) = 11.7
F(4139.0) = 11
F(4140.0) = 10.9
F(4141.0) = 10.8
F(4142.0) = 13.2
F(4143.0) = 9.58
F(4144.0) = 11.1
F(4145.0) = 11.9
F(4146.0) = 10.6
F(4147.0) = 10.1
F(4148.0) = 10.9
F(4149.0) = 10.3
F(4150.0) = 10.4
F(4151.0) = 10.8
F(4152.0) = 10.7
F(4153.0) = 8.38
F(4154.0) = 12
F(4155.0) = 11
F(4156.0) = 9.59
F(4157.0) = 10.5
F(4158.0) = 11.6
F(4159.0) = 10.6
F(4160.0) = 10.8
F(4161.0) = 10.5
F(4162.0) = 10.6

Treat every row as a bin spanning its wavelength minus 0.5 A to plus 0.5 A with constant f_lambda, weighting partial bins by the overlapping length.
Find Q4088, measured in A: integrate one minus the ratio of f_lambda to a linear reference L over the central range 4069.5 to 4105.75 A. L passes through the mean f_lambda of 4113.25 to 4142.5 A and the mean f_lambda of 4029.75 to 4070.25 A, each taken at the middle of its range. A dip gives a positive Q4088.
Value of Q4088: 6.9 A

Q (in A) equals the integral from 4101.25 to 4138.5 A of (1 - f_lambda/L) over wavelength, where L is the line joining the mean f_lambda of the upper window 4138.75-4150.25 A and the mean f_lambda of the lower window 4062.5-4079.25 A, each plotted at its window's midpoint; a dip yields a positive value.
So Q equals 4.9 A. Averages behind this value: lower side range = 11.1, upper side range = 10.9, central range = 9.54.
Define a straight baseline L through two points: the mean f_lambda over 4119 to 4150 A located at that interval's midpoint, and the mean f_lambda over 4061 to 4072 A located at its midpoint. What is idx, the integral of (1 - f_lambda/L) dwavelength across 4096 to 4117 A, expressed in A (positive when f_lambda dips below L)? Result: 6.7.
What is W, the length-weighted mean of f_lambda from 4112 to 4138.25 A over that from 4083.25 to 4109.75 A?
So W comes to 1.37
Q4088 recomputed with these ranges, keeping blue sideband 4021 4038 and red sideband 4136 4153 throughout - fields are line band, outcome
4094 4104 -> 4.53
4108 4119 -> 1.27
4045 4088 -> -0.51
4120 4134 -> 0.23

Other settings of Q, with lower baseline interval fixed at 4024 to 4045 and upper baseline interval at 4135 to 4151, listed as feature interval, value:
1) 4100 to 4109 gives 4.2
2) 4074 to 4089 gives 0.4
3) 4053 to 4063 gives 0.1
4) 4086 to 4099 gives 2.7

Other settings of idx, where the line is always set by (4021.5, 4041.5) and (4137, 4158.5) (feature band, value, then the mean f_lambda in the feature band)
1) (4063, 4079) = -0.3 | 11.2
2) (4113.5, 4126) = 0.4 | 10.5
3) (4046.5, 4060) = -0.2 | 11.1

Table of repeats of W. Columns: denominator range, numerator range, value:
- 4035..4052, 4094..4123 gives 0.71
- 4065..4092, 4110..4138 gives 0.98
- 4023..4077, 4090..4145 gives 0.84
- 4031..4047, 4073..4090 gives 0.95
